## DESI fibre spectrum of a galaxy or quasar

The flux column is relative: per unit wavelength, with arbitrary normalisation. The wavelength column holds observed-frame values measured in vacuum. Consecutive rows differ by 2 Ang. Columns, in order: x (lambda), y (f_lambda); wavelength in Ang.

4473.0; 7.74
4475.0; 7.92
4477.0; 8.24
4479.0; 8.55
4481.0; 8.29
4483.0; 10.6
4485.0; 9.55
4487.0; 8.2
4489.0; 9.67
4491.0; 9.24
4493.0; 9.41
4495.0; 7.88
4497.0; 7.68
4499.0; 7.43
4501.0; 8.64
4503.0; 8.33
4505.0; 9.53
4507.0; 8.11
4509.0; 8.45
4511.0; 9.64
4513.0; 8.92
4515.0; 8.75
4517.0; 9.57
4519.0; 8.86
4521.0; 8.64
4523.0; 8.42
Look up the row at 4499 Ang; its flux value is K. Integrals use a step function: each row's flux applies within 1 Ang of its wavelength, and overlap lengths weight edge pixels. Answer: 7.43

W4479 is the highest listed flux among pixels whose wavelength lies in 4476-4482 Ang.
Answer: 8.55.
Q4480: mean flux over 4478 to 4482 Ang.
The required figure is 8.42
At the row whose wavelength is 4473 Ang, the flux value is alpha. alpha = 7.74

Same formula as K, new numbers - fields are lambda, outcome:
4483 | 10.6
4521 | 8.64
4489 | 9.67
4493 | 9.41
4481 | 8.29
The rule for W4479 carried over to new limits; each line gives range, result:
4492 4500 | 9.41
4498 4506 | 9.53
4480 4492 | 10.6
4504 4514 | 9.64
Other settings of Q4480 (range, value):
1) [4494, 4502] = 7.91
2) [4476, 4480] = 8.39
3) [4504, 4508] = 8.82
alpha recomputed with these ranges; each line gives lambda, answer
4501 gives 8.64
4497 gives 7.68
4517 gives 9.57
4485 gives 9.55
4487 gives 8.2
